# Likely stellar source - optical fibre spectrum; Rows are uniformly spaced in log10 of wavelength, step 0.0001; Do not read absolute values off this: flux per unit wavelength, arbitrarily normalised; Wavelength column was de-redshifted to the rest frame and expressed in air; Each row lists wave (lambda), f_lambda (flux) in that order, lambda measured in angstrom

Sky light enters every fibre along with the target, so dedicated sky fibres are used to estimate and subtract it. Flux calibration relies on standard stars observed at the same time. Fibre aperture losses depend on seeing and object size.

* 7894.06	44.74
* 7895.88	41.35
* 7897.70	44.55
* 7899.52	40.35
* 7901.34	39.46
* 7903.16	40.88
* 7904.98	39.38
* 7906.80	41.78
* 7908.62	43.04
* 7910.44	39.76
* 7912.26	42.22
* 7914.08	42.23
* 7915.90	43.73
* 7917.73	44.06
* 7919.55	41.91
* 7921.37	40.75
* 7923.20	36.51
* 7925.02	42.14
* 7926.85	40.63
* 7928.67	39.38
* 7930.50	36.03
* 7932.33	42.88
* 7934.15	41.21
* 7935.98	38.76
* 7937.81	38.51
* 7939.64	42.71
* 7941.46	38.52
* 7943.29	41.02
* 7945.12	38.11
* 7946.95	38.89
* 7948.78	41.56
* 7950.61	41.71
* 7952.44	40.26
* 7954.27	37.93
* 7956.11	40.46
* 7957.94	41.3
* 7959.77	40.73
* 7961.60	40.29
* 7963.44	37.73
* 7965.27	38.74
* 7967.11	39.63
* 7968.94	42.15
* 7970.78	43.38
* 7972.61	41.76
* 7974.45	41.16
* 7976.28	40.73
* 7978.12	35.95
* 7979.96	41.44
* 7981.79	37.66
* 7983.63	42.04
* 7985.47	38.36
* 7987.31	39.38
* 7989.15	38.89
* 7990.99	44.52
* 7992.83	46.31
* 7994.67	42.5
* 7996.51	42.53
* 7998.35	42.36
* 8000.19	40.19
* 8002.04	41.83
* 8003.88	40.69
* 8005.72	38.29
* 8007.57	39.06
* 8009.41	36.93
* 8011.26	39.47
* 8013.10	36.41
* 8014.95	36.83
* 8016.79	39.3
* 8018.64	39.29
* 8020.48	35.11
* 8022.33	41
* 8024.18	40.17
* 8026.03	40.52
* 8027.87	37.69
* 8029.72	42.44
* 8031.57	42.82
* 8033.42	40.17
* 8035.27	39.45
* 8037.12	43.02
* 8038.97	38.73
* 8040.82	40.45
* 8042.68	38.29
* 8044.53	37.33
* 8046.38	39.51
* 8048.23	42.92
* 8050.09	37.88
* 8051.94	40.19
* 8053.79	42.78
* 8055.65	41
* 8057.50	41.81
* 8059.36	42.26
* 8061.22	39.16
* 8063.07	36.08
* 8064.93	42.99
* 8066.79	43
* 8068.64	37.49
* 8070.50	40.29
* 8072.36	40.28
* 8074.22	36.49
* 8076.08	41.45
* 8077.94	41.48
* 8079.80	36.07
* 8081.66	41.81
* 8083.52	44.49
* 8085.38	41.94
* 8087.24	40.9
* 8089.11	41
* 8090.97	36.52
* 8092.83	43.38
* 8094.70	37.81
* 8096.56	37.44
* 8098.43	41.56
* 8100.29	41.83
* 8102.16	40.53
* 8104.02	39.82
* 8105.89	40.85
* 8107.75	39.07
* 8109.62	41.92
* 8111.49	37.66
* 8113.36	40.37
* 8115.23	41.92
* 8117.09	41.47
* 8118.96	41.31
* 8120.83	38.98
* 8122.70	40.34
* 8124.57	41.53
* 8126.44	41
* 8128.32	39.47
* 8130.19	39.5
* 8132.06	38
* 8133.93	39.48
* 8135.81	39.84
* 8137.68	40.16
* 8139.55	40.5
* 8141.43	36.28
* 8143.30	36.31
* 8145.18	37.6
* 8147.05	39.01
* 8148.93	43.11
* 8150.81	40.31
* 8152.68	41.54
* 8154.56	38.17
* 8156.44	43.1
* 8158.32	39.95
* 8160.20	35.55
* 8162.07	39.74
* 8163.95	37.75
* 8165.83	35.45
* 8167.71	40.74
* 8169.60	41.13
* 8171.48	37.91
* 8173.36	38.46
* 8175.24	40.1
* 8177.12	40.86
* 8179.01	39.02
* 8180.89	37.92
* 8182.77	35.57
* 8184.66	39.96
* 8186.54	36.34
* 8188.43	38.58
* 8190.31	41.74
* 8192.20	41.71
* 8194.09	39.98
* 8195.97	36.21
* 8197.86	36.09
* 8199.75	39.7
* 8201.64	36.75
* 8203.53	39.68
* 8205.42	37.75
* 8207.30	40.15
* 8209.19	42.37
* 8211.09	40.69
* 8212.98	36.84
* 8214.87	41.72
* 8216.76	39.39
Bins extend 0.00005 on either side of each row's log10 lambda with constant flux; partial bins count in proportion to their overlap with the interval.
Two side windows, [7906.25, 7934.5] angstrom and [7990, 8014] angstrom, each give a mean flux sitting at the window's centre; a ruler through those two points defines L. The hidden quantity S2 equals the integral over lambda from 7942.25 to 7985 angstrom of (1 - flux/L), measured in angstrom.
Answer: 0.8 angstrom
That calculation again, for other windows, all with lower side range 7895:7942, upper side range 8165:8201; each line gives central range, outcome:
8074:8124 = -1.2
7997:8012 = 0.1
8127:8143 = 0.0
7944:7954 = 0.2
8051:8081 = -0.3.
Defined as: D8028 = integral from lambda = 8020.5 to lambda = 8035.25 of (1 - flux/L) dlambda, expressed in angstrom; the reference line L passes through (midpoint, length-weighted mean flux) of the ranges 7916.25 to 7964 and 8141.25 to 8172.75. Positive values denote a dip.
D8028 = -0.2 angstrom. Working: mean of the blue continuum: 40.2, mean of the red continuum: 39.1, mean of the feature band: 40.3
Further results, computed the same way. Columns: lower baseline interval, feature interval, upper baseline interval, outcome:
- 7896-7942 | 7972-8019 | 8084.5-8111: 0.6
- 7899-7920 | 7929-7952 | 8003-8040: 0.6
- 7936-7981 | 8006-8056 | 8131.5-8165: 0.3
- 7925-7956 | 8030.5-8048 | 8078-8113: 0.0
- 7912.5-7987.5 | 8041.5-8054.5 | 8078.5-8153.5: 0.1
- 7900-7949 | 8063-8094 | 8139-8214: -0.6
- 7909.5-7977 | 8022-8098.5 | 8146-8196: -0.7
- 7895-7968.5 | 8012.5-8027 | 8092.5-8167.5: 0.6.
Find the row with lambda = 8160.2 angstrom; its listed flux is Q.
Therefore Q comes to 35.55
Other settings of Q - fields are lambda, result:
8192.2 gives 41.71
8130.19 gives 39.5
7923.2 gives 36.51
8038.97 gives 38.73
